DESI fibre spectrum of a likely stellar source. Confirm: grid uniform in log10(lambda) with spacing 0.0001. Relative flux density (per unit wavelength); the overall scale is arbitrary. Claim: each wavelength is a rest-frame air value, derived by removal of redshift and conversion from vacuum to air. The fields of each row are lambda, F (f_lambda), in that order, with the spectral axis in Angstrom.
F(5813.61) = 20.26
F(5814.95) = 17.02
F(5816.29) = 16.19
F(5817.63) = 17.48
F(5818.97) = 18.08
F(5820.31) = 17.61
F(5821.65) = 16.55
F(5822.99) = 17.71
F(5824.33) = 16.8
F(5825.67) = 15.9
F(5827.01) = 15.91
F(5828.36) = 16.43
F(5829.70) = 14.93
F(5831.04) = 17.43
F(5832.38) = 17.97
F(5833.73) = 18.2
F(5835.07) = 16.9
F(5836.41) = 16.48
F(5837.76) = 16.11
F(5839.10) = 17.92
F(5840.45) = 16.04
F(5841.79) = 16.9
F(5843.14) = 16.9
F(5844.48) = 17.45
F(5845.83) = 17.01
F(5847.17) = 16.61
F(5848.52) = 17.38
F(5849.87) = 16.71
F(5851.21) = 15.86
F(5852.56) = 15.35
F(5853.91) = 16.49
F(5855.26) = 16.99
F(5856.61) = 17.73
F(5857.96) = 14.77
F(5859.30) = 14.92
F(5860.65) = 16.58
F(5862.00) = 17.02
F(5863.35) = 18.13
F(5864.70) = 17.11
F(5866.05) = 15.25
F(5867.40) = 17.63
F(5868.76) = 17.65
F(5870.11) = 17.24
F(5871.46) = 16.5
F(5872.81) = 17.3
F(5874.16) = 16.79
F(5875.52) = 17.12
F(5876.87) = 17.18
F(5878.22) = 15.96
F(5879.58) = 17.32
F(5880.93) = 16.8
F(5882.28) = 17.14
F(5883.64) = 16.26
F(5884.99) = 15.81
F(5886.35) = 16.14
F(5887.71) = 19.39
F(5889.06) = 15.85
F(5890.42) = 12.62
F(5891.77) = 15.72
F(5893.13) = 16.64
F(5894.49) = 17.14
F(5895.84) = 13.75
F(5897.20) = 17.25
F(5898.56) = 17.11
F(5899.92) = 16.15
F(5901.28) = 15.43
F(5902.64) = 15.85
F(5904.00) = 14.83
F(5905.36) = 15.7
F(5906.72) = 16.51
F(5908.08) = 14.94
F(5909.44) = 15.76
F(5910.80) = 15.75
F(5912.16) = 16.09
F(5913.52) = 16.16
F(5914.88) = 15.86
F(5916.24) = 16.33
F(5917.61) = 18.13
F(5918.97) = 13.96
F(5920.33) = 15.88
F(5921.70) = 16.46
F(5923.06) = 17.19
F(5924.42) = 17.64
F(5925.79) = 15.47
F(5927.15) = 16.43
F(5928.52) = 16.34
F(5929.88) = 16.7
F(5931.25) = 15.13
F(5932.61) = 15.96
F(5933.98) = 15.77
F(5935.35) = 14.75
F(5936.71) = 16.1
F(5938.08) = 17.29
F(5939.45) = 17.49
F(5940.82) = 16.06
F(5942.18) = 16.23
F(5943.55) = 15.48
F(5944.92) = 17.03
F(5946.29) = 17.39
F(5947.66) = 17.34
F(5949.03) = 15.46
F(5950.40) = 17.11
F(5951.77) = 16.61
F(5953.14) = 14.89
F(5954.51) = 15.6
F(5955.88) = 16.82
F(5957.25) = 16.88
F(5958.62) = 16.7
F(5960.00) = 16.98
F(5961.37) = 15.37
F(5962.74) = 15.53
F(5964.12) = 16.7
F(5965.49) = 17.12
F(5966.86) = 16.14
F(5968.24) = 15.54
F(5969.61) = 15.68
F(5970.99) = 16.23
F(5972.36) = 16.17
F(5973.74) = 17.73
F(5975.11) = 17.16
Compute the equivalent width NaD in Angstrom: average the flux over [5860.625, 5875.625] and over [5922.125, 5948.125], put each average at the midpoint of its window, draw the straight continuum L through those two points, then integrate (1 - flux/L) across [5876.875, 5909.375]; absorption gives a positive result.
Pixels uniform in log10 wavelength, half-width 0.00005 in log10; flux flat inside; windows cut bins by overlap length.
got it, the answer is 1.33 Angstrom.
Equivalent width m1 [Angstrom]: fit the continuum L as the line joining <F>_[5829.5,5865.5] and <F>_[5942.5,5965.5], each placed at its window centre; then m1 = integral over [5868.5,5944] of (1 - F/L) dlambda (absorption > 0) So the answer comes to 1.4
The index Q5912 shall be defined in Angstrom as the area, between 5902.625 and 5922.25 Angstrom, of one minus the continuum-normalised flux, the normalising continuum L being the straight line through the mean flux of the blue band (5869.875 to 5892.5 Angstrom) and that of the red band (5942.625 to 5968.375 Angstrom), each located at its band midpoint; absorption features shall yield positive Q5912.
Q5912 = 0.7 Angstrom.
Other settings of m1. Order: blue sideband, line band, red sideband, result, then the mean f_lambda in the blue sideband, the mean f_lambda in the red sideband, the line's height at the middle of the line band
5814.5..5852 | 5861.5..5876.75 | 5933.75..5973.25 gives -0.3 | 16.9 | 16.3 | 16.7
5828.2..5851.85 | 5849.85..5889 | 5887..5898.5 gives -0.7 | 16.9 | 16.1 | 16.4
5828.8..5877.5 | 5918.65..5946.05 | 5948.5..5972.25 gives 0.2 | 16.8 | 16.2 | 16.4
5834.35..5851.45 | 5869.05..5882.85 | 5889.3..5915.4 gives -0.6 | 16.8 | 15.8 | 16.2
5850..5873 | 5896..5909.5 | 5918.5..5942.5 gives 0.4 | 16.6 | 16.2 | 16.4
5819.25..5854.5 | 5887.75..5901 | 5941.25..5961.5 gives 0.5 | 16.8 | 16.4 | 16.6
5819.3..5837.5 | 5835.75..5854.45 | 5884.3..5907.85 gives 0.0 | 16.8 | 16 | 16.6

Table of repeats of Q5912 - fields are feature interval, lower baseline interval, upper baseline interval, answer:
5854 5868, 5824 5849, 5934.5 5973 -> 0.08 Angstrom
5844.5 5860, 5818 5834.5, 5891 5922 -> 0.23 Angstrom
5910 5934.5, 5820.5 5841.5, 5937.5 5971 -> 0.45 Angstrom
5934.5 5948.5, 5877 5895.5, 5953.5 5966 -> -0.12 Angstrom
